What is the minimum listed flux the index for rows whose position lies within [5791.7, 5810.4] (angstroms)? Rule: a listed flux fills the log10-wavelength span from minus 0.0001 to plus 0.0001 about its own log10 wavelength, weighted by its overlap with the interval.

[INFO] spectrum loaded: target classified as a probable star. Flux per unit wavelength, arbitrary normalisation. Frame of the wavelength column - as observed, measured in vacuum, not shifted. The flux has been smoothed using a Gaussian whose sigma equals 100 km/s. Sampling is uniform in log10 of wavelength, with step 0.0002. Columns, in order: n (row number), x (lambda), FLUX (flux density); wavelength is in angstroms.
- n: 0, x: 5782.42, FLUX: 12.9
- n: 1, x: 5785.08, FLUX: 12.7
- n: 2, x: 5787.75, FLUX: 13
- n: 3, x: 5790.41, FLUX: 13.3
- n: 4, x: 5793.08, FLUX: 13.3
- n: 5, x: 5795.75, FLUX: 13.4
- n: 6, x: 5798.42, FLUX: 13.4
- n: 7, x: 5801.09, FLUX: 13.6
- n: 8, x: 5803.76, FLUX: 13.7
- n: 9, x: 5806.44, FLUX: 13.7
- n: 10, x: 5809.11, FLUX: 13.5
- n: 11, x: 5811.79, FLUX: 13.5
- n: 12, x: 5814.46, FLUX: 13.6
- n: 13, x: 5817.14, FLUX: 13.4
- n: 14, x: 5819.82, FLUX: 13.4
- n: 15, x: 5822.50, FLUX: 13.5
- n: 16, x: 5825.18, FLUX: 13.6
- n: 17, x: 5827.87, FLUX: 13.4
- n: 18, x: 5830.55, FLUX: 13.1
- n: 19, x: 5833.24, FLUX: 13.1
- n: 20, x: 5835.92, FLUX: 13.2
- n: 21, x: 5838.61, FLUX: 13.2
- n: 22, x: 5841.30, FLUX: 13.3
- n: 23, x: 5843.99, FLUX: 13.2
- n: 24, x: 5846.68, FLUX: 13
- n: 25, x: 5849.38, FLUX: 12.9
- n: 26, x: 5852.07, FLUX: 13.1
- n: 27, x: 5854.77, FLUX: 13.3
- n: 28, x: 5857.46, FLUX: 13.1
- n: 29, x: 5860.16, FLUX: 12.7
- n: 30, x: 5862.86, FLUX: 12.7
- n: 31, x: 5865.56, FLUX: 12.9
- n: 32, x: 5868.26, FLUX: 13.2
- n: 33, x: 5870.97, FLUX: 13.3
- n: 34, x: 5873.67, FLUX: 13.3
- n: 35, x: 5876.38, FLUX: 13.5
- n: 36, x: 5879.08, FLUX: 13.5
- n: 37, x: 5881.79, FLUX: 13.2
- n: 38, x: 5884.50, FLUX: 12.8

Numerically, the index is 13.3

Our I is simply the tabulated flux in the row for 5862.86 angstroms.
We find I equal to 12.7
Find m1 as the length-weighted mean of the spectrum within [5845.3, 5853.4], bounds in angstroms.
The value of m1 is 13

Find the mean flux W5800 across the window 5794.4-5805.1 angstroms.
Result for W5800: 13.5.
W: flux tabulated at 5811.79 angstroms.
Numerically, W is 13.5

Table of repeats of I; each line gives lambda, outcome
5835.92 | 13.2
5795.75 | 13.4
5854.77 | 13.3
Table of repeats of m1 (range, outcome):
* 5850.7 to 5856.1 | 13.2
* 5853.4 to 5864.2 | 13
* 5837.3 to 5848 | 13.2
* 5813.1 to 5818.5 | 13.5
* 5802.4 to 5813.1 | 13.6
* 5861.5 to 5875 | 13.1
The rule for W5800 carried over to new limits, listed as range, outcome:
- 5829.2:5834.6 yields 13.1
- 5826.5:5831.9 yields 13.2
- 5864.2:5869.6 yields 13.1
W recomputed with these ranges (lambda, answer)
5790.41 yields 13.3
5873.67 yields 13.3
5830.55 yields 13.1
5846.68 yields 13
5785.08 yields 12.7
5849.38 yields 12.9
